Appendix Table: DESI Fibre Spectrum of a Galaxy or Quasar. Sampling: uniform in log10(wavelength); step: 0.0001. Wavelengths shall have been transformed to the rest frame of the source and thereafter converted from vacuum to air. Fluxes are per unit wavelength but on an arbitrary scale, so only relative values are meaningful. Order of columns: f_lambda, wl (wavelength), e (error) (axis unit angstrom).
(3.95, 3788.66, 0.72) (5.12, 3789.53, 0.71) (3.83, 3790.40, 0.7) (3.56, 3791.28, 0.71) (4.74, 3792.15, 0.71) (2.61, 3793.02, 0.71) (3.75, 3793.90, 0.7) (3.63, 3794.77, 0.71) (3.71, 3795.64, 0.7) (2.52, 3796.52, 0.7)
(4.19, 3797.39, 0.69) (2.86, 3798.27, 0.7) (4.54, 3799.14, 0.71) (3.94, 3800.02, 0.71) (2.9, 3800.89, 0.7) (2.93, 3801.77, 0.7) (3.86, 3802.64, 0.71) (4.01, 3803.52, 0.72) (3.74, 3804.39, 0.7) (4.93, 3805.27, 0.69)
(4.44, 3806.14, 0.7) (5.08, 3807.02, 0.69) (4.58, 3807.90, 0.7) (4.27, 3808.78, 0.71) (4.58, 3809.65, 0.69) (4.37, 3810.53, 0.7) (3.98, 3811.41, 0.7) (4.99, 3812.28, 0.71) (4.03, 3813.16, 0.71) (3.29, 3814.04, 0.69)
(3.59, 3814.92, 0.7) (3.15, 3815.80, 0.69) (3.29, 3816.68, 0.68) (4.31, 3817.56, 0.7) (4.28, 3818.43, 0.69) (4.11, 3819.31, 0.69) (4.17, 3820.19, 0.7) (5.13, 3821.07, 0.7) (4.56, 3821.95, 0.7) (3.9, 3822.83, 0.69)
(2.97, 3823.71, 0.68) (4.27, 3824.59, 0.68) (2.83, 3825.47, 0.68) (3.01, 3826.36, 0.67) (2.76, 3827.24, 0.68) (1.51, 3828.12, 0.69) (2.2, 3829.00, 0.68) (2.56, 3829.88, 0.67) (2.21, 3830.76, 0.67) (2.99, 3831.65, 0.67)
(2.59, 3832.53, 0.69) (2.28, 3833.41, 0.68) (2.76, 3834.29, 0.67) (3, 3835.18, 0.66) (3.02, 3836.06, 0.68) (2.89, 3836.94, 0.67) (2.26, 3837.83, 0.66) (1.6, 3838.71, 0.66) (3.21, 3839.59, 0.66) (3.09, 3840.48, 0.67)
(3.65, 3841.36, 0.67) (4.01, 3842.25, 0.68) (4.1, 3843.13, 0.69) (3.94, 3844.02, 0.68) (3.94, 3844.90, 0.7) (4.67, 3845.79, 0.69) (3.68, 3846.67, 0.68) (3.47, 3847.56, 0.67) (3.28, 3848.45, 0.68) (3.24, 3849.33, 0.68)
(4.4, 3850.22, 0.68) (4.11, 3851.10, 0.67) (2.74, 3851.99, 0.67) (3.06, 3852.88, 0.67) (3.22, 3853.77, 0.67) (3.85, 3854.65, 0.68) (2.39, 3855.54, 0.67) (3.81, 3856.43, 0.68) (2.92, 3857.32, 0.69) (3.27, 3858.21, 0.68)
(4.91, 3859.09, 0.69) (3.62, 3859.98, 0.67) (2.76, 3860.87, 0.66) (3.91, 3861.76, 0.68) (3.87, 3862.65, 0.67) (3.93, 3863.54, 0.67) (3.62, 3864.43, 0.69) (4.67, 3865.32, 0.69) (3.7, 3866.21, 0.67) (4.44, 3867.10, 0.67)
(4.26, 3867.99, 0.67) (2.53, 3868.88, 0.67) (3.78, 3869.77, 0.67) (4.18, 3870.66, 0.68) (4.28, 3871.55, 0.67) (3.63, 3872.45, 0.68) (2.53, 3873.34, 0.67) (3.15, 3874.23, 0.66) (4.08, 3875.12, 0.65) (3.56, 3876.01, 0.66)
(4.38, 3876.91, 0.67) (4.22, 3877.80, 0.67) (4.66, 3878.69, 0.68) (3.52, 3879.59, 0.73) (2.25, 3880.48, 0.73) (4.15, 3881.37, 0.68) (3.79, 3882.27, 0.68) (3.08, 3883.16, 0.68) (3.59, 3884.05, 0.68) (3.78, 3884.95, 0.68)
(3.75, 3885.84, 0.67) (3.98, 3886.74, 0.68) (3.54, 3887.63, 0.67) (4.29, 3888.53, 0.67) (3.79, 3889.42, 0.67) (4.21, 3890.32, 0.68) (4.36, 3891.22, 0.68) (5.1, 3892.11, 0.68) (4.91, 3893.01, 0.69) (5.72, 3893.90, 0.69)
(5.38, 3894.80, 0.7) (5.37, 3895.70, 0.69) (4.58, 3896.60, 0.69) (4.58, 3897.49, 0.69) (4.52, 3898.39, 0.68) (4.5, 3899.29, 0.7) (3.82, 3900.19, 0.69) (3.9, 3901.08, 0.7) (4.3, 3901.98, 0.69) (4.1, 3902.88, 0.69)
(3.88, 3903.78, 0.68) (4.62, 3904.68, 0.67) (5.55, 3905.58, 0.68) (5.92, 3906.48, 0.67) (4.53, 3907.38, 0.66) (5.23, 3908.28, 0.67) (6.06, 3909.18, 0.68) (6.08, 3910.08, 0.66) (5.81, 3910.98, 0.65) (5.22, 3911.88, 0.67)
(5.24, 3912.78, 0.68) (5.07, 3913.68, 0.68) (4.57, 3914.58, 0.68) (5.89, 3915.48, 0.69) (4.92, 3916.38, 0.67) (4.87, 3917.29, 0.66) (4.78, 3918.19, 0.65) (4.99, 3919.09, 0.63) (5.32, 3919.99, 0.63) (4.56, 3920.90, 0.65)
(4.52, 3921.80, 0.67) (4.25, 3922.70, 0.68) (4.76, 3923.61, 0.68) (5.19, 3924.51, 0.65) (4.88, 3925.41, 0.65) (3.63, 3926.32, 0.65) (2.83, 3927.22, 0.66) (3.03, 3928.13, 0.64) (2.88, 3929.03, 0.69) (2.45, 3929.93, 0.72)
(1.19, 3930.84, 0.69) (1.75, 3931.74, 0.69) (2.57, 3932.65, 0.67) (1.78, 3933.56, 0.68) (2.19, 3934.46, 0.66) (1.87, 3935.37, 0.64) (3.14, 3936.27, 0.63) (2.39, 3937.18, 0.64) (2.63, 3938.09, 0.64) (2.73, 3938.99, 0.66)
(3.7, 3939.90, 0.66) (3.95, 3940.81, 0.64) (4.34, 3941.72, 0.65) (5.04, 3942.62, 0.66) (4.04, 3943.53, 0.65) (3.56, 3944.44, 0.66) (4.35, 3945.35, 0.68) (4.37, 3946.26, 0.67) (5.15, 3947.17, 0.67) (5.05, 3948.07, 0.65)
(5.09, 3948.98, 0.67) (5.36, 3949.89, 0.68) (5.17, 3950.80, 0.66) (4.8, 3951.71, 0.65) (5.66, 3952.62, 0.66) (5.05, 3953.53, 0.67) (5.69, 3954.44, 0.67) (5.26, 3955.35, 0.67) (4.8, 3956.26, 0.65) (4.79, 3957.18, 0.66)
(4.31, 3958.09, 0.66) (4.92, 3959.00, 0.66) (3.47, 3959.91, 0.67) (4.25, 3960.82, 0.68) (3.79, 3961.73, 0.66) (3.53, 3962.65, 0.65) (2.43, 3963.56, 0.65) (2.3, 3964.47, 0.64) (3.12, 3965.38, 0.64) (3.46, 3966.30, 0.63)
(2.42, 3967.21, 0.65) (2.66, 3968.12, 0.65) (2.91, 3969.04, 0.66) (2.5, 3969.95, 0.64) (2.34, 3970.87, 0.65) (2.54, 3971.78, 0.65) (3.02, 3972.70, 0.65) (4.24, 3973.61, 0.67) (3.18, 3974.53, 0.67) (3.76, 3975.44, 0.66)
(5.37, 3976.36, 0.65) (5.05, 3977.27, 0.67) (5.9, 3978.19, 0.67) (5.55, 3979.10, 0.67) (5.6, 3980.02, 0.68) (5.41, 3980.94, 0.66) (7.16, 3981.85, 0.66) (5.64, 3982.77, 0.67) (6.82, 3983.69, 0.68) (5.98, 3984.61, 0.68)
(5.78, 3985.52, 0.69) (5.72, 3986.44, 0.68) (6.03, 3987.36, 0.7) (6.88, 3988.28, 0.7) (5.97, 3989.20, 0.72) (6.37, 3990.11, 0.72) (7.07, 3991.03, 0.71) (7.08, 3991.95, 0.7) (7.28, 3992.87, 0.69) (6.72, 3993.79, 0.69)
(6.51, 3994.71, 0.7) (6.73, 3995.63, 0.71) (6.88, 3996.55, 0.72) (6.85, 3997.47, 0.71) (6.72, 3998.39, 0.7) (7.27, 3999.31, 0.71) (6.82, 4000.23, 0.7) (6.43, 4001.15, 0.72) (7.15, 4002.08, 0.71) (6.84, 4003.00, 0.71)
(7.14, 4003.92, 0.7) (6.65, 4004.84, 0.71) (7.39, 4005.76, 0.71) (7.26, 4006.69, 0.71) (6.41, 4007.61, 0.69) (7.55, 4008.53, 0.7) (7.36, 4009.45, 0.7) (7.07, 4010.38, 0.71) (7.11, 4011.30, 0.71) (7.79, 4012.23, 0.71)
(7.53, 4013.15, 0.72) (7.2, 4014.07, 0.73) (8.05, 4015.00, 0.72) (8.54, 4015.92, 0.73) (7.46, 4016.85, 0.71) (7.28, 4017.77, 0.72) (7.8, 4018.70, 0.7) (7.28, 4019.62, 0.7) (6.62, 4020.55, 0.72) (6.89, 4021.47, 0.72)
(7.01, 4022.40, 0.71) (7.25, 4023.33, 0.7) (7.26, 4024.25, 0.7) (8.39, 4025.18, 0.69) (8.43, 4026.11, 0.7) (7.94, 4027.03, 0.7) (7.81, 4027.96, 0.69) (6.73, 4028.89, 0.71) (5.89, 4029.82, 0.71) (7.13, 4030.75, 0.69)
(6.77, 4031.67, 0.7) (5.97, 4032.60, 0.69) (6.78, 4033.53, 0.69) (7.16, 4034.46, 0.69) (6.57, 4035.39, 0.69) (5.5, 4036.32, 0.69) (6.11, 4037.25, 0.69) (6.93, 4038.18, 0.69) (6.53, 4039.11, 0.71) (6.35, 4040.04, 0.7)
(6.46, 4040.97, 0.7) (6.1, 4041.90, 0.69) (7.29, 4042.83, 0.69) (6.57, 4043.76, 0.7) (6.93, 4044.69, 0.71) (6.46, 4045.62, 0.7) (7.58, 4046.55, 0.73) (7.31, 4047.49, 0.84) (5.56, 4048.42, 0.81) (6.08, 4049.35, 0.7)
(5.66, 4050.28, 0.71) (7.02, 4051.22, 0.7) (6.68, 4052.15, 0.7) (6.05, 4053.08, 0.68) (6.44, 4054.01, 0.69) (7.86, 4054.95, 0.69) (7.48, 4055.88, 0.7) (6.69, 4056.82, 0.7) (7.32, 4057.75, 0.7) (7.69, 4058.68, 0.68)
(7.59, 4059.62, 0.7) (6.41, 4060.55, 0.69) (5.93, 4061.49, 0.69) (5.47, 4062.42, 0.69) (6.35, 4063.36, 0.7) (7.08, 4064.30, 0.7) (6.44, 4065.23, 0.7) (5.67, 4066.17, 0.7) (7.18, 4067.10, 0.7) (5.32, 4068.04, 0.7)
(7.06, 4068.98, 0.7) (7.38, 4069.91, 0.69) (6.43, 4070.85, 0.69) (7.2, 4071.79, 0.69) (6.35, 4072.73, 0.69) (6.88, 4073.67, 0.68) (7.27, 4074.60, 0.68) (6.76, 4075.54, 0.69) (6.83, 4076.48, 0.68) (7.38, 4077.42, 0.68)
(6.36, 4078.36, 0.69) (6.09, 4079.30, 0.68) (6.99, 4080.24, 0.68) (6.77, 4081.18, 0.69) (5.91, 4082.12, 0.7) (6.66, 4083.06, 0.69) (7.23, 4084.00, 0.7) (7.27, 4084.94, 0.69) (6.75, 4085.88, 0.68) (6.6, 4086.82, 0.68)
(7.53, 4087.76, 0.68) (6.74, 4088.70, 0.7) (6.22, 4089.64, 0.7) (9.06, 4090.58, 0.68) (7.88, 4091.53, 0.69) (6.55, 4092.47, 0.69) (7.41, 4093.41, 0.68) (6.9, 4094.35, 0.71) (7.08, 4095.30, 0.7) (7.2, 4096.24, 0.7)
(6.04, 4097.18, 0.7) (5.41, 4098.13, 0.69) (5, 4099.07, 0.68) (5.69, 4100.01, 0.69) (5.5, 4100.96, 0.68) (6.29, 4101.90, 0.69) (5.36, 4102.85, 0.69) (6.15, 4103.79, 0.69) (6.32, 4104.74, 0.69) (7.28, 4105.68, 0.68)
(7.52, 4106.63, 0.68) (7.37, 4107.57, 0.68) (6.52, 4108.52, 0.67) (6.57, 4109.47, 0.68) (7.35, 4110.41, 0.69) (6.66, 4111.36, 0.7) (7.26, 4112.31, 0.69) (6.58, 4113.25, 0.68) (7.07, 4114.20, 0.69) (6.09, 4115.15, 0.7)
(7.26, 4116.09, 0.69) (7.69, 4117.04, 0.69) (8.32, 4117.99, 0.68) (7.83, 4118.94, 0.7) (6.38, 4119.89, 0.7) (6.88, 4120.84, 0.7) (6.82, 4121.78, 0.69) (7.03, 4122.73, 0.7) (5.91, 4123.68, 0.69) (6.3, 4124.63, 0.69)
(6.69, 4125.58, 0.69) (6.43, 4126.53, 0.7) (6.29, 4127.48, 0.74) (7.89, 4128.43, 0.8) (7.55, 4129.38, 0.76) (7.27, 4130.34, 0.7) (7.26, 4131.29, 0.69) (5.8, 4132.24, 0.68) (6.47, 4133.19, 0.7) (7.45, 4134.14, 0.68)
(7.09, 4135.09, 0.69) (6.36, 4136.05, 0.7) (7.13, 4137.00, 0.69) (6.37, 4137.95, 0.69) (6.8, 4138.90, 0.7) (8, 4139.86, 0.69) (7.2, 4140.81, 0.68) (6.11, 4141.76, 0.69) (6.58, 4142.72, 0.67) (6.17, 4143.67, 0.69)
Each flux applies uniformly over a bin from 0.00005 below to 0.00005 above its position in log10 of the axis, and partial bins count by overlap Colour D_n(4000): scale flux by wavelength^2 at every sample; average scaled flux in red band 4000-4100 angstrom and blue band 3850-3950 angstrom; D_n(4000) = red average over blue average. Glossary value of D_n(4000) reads 1.8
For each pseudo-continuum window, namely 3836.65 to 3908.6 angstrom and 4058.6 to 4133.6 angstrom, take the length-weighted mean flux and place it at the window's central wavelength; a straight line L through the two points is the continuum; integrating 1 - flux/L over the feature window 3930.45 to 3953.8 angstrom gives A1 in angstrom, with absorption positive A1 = 5.3 angstrom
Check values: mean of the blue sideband 3.9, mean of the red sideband 6.74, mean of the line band 3.73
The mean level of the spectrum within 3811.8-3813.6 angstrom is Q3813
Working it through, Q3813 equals 4.51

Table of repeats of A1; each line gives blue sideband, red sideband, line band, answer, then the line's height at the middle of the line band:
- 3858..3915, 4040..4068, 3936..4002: 7.33 angstrom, 5.44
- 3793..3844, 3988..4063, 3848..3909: 7.02 angstrom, 4.51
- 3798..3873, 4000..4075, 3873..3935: 6.43 angstrom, 4.72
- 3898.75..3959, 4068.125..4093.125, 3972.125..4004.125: -4.33 angstrom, 5.32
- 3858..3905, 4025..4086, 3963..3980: 5.95 angstrom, 5.43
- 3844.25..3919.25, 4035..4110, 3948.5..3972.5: 5.74 angstrom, 5.2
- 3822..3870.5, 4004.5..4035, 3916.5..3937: 6.38 angstrom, 5.16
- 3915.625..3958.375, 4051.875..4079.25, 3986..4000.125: -3.94 angstrom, 5.22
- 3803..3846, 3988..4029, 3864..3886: 3.91 angstrom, 4.56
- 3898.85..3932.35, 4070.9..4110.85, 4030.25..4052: -1.74 angstrom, 6.07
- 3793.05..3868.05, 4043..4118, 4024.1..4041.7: -2.12 angstrom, 6.13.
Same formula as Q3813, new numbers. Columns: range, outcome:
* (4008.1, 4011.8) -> 7.26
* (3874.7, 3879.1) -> 4.18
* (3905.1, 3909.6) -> 5.45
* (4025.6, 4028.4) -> 8.07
